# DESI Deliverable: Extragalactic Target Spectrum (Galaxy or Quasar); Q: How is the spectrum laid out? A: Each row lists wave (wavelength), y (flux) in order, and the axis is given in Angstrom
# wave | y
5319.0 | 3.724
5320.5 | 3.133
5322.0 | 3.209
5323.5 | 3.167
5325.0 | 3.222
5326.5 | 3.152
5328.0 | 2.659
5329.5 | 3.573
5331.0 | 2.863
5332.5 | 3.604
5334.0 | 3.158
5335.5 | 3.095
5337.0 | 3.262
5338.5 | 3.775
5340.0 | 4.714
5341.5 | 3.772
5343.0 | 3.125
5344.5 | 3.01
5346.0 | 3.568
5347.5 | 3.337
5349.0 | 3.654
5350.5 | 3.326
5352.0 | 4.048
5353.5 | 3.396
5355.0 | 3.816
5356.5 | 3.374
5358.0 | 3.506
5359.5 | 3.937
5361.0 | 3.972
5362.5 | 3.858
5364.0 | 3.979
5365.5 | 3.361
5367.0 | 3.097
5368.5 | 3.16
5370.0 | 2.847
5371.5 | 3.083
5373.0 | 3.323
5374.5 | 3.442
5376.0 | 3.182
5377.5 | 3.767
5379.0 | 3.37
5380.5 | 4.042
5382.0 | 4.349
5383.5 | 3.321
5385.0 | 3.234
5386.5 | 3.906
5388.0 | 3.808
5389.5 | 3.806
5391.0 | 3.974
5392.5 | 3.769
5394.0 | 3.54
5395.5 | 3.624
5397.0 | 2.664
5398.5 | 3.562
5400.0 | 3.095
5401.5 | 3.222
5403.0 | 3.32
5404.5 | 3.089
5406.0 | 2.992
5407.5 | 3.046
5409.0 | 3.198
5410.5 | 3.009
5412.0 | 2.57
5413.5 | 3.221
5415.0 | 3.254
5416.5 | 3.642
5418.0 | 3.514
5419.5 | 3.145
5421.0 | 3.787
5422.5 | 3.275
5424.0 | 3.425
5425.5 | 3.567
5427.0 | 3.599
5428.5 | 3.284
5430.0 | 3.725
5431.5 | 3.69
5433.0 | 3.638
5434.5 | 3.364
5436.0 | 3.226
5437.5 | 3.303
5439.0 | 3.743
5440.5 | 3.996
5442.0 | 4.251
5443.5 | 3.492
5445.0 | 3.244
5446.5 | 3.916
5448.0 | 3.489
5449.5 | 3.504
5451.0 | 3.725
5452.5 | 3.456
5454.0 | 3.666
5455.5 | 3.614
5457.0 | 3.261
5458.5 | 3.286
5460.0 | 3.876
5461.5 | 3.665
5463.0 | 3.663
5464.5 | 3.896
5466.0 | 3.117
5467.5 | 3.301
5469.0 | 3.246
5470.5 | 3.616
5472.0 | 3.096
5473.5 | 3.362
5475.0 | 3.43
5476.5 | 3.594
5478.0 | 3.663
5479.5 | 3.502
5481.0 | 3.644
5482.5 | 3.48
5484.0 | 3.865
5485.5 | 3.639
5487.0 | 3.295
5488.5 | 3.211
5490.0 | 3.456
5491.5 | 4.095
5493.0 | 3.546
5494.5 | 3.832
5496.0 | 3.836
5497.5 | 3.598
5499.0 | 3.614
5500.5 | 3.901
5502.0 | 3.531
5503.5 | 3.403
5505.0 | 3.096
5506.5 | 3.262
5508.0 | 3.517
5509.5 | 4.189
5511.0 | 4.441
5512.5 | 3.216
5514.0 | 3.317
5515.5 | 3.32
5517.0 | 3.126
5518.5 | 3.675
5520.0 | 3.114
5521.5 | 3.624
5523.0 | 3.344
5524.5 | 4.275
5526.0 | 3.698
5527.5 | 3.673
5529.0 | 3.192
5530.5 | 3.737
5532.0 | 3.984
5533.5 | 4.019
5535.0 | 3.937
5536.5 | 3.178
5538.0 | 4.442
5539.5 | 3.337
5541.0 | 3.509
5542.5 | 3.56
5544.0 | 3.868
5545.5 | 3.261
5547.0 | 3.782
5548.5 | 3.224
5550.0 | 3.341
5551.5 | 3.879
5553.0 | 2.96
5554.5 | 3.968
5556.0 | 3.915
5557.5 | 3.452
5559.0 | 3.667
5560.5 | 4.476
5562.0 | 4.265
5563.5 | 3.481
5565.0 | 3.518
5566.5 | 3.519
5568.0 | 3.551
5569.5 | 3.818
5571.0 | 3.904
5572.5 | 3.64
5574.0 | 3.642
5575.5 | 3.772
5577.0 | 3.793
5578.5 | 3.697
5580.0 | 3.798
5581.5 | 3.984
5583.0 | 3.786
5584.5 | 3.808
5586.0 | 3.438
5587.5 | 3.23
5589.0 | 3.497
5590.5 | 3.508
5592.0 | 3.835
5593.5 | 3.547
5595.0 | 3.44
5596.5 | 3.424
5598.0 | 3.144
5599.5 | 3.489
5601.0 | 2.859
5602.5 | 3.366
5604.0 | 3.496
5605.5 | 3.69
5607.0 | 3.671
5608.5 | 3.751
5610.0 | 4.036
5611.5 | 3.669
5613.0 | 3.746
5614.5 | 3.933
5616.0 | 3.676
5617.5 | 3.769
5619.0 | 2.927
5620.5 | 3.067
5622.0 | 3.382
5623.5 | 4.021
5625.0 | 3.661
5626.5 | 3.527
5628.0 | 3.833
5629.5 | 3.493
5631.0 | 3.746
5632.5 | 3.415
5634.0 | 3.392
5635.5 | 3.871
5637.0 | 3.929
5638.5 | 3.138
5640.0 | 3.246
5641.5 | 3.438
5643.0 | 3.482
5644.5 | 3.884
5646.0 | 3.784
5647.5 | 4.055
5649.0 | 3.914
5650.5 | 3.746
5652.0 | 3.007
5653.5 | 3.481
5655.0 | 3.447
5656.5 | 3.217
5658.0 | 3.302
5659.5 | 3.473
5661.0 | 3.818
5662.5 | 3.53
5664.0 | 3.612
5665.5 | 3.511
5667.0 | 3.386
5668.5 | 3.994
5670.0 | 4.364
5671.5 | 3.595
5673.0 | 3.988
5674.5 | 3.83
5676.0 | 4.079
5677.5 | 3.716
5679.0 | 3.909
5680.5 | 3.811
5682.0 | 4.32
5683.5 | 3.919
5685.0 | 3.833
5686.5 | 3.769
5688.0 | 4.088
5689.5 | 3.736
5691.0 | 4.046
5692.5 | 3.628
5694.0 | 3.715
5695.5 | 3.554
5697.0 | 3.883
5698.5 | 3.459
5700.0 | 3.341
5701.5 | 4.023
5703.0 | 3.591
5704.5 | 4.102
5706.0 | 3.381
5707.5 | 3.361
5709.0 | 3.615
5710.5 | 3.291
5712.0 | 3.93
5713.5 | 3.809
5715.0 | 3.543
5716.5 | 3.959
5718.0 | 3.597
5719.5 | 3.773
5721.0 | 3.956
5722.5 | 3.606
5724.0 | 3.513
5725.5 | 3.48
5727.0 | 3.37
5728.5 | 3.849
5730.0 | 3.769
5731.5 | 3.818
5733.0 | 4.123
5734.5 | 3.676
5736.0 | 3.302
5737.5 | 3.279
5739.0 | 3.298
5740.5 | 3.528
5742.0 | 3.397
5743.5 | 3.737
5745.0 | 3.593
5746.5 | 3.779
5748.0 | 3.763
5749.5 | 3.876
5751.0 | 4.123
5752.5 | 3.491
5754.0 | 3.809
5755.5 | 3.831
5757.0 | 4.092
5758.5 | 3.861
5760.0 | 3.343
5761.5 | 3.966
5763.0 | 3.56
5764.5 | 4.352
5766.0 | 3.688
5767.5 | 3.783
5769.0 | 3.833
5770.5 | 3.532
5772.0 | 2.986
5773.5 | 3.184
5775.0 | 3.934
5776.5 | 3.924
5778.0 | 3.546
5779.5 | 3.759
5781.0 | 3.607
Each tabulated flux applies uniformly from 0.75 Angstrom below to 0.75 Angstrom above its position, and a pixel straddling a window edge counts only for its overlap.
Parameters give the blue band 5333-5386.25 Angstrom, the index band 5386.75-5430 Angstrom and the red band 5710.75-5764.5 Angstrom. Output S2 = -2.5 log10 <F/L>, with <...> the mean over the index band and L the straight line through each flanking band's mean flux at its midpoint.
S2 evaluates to 0.06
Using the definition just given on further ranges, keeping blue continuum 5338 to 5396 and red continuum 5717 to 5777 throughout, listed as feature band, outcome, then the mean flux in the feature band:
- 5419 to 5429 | 0.05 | 3.45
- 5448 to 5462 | 0.02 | 3.56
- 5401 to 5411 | 0.15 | 3.13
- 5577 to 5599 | 0.02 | 3.59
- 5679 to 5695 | -0.06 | 3.88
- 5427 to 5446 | 0.01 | 3.58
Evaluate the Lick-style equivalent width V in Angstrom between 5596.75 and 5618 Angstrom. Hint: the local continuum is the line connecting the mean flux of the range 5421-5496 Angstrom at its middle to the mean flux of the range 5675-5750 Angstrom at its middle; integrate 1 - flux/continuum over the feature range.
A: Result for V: 0.3 Angstrom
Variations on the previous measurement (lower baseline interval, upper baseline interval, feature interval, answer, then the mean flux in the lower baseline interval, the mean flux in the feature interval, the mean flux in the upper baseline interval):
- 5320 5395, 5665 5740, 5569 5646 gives 1.5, 3.49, 3.6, 3.73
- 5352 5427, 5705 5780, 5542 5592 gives -1.5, 3.45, 3.67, 3.67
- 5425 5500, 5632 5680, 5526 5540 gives -0.5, 3.56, 3.73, 3.64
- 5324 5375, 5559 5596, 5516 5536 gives 0.0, 3.44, 3.64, 3.7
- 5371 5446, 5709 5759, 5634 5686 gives -0.8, 3.46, 3.69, 3.69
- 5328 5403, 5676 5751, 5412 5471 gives 0.5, 3.51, 3.52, 3.71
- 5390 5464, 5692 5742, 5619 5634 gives 0.2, 3.46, 3.53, 3.64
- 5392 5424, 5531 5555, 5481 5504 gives -0.8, 3.26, 3.62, 3.64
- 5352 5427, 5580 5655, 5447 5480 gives -0.2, 3.45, 3.5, 3.58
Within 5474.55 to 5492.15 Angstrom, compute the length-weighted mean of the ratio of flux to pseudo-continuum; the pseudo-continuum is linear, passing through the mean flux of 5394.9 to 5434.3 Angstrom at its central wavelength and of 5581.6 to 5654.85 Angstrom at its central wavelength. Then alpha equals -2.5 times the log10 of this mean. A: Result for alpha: -0.05 mag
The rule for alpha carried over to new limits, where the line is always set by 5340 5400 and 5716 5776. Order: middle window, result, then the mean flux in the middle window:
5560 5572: -0.05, 3.8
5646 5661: 0.03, 3.54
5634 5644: 0.04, 3.52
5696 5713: 0.01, 3.64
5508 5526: 0.00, 3.6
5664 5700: -0.05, 3.82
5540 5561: 0.00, 3.62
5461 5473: 0.04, 3.44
